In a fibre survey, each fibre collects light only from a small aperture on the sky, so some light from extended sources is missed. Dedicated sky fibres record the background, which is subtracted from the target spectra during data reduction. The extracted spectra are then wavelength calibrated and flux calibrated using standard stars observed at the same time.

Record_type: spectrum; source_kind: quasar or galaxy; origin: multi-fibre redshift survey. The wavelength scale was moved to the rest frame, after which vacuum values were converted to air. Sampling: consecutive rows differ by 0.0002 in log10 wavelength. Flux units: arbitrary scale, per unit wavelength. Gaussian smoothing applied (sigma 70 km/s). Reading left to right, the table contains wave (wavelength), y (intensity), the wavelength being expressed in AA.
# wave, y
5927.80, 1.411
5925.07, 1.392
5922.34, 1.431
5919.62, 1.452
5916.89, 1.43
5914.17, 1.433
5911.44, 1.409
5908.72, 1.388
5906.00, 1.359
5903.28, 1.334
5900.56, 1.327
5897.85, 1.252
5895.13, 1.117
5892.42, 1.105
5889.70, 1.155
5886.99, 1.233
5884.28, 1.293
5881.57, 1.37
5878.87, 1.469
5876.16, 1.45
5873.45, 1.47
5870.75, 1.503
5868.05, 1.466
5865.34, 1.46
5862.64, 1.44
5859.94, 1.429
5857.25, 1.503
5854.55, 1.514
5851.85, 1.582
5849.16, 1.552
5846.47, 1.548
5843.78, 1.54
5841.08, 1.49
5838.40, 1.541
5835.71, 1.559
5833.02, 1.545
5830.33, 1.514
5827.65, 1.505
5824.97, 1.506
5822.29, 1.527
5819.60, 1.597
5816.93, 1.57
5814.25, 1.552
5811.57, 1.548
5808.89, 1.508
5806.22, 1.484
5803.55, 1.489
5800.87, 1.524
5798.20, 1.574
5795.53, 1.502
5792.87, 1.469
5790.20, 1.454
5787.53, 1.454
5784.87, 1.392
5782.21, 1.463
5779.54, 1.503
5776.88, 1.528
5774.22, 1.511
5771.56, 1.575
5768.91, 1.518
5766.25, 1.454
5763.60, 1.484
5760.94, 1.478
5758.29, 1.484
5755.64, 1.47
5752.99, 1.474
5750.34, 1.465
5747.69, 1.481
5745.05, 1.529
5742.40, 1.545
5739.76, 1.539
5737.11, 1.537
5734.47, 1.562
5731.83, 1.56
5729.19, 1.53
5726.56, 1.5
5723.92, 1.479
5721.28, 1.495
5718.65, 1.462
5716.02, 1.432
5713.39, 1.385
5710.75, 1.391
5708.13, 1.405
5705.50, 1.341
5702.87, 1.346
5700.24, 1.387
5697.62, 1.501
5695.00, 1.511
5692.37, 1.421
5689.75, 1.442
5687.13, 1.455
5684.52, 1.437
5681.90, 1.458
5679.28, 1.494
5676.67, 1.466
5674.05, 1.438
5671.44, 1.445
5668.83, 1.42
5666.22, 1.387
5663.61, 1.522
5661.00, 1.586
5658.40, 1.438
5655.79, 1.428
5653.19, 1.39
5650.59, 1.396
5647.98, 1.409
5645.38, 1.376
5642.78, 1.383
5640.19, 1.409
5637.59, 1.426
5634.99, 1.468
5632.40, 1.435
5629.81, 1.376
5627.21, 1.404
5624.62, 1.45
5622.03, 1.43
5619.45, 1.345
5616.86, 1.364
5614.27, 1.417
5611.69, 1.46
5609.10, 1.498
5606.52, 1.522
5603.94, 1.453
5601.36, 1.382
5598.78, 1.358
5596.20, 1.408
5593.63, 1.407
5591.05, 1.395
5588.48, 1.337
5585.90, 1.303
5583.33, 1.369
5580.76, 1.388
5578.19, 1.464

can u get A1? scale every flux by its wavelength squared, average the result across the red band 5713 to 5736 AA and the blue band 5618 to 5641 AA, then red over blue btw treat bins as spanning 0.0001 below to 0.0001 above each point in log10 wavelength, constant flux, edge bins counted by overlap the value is 1.1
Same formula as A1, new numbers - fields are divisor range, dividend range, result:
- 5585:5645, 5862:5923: 1.06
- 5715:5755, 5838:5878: 1.04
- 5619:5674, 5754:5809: 1.10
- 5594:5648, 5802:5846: 1.16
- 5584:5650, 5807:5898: 1.12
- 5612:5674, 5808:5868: 1.15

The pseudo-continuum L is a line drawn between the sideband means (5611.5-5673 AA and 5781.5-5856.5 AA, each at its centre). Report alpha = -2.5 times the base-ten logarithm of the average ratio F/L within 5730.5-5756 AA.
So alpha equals -0.03 mag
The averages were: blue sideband 1.42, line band 1.52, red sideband 1.52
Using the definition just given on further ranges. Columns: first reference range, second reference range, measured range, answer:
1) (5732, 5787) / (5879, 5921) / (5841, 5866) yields -0.10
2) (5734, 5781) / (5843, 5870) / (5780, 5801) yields 0.02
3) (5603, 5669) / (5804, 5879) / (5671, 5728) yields 0.01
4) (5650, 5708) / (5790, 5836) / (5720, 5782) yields -0.02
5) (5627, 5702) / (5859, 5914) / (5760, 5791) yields -0.07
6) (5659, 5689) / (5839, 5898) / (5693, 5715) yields 0.04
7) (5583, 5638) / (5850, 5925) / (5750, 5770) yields -0.06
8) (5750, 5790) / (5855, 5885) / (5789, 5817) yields -0.03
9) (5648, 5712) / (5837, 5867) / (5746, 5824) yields -0.01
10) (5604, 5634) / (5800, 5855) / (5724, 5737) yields -0.03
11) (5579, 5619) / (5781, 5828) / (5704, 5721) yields 0.04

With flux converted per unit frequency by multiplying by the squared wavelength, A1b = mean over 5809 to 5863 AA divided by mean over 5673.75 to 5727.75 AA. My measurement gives 1.11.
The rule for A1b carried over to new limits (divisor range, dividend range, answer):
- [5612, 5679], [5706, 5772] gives 1.08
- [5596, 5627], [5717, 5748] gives 1.11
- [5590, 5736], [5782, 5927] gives 1.07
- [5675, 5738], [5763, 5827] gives 1.07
